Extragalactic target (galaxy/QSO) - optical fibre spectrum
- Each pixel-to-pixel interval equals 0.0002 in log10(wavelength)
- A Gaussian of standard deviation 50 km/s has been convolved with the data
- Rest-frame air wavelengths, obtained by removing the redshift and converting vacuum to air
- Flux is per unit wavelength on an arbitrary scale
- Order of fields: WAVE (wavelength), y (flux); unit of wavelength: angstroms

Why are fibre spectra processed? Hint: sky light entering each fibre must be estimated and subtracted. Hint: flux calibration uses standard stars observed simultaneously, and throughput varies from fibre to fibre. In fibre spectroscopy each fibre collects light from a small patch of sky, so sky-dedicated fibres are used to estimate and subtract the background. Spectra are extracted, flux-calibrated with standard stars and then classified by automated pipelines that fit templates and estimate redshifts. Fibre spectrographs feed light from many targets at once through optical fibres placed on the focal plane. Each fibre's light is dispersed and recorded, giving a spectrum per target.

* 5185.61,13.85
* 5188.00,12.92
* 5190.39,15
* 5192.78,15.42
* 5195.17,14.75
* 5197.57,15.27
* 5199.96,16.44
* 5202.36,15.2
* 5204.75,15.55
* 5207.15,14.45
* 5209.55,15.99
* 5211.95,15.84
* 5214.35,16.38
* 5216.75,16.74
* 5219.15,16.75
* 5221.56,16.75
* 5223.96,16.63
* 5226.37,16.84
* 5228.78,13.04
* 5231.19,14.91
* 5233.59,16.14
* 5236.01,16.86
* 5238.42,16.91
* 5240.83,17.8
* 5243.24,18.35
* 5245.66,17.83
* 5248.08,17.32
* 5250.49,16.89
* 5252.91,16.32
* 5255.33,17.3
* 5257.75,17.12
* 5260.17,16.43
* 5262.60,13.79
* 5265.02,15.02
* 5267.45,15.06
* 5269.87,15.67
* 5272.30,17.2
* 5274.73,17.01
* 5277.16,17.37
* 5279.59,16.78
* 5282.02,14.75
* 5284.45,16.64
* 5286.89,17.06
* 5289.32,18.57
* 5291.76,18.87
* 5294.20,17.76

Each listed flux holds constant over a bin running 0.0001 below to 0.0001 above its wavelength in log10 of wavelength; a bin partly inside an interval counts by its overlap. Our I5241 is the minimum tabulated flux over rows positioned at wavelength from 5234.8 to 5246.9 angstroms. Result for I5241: 16.86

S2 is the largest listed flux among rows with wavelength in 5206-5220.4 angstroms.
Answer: 16.75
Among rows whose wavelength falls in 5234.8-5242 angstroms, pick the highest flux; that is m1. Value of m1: 17.8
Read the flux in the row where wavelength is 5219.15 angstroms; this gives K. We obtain 16.75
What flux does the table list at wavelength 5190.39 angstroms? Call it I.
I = 15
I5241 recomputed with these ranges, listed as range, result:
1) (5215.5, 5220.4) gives 16.74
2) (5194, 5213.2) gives 14.45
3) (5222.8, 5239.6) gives 13.04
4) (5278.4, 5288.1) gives 14.75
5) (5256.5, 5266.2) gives 13.79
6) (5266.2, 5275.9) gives 15.06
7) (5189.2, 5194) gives 15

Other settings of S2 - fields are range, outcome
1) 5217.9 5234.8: 16.84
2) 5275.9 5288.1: 17.37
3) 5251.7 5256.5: 17.3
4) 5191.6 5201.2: 16.44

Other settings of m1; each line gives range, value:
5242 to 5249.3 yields 18.35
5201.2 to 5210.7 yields 15.99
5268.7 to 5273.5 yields 17.2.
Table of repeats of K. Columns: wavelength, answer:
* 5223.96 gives 16.63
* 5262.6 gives 13.79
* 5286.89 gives 17.06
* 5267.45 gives 15.06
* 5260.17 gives 16.43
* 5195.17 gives 14.75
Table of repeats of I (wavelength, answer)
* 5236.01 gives 16.86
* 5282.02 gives 14.75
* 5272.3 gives 17.2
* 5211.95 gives 15.84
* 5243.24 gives 18.35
